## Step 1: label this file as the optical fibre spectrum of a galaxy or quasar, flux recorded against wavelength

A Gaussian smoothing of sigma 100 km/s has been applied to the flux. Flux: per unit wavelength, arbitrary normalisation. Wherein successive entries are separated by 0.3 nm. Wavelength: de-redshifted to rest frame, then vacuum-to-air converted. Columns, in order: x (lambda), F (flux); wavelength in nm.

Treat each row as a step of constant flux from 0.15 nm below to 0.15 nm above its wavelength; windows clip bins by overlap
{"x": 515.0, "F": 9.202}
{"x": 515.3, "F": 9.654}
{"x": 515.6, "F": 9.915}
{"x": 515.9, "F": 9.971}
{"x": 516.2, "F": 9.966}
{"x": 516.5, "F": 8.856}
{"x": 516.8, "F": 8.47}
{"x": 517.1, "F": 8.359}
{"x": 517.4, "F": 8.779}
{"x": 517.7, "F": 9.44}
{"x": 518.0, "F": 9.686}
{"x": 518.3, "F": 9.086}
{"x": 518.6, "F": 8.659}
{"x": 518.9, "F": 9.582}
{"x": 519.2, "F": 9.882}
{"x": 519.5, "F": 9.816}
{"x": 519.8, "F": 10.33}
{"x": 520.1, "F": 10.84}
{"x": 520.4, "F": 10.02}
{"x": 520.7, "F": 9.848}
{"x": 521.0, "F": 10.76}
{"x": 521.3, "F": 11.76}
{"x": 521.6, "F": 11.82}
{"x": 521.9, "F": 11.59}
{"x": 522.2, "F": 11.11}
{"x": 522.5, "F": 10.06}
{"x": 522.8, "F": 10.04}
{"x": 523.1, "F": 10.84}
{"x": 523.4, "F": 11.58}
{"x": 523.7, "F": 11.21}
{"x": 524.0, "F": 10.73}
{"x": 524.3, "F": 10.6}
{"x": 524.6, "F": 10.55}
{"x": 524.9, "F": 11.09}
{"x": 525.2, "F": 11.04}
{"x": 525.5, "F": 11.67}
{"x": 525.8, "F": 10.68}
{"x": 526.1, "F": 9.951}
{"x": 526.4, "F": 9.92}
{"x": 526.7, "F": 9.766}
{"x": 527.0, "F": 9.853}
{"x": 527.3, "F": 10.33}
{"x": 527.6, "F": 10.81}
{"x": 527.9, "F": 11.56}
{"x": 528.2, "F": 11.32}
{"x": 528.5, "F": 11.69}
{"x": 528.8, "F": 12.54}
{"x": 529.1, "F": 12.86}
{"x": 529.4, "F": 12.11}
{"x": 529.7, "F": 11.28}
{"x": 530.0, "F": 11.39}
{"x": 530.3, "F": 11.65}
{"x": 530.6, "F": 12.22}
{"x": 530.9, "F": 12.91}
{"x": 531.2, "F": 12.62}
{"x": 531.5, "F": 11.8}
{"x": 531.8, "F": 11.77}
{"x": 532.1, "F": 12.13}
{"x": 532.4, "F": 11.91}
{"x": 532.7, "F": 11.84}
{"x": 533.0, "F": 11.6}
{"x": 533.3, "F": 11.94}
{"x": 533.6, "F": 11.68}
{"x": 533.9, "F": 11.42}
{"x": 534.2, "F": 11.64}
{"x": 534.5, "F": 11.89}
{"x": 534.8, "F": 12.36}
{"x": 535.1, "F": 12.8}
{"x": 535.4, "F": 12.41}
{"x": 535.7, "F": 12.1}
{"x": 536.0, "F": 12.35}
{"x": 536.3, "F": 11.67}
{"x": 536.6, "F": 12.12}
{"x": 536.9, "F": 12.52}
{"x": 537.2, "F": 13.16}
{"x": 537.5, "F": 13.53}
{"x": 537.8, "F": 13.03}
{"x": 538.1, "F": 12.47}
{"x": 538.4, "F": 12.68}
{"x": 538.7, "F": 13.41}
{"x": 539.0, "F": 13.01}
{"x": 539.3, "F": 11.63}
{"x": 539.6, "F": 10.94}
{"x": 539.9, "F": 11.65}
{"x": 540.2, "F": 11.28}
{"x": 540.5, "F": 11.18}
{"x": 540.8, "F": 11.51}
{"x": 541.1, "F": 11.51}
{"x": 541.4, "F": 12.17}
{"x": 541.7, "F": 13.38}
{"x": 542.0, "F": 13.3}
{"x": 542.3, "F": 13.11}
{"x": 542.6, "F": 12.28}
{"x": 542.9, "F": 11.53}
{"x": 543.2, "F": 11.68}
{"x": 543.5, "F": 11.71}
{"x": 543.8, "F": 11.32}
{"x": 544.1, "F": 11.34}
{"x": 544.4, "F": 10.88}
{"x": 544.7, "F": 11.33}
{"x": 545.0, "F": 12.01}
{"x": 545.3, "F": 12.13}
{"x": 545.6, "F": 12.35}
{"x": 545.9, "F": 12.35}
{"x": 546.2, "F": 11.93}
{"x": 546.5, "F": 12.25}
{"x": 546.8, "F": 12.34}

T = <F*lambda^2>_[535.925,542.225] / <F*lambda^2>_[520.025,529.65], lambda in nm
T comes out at 1.19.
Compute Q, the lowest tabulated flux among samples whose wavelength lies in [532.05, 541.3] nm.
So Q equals 10.94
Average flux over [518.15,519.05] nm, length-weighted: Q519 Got 9.11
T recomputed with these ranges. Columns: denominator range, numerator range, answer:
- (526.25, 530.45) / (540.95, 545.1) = 1.13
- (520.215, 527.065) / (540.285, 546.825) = 1.20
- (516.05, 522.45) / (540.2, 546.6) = 1.32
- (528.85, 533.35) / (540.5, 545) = 1.04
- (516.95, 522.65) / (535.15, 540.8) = 1.30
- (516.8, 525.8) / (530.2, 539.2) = 1.25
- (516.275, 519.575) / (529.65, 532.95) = 1.38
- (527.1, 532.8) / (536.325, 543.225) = 1.08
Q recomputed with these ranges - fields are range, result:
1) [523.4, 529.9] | 9.766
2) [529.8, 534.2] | 11.39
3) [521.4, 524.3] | 10.04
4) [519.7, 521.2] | 9.848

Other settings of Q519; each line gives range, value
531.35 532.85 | 11.9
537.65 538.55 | 12.7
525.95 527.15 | 9.87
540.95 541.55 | 11.8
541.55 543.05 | 12.7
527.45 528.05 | 11.2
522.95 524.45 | 11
